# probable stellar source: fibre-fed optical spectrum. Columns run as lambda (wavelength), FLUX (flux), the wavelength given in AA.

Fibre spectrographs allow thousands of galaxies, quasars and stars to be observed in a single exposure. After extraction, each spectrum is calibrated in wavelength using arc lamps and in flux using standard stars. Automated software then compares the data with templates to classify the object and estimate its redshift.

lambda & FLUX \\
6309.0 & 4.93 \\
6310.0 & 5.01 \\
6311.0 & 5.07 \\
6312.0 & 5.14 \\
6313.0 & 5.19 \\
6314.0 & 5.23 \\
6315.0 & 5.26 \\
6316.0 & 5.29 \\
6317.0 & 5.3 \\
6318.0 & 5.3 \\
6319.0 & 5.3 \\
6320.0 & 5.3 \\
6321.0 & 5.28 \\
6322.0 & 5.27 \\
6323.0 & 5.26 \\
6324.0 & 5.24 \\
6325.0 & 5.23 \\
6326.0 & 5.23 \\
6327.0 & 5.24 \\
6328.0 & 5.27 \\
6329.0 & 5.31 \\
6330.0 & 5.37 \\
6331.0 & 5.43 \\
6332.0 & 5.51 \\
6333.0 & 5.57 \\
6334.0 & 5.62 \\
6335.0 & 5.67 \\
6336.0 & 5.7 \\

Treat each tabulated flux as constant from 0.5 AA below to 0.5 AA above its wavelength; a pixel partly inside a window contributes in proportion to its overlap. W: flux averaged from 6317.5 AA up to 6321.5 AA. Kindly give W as 5.29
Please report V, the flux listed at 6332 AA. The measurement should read 5.51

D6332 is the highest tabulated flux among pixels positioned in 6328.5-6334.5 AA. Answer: 5.62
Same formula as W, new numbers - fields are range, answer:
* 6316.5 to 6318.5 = 5.3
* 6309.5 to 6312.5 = 5.07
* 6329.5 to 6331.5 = 5.4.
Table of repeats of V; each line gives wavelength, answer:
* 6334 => 5.62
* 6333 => 5.57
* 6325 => 5.23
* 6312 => 5.14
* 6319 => 5.3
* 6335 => 5.67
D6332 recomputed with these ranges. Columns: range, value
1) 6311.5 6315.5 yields 5.26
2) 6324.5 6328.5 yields 5.27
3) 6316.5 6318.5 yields 5.3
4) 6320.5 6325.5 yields 5.28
